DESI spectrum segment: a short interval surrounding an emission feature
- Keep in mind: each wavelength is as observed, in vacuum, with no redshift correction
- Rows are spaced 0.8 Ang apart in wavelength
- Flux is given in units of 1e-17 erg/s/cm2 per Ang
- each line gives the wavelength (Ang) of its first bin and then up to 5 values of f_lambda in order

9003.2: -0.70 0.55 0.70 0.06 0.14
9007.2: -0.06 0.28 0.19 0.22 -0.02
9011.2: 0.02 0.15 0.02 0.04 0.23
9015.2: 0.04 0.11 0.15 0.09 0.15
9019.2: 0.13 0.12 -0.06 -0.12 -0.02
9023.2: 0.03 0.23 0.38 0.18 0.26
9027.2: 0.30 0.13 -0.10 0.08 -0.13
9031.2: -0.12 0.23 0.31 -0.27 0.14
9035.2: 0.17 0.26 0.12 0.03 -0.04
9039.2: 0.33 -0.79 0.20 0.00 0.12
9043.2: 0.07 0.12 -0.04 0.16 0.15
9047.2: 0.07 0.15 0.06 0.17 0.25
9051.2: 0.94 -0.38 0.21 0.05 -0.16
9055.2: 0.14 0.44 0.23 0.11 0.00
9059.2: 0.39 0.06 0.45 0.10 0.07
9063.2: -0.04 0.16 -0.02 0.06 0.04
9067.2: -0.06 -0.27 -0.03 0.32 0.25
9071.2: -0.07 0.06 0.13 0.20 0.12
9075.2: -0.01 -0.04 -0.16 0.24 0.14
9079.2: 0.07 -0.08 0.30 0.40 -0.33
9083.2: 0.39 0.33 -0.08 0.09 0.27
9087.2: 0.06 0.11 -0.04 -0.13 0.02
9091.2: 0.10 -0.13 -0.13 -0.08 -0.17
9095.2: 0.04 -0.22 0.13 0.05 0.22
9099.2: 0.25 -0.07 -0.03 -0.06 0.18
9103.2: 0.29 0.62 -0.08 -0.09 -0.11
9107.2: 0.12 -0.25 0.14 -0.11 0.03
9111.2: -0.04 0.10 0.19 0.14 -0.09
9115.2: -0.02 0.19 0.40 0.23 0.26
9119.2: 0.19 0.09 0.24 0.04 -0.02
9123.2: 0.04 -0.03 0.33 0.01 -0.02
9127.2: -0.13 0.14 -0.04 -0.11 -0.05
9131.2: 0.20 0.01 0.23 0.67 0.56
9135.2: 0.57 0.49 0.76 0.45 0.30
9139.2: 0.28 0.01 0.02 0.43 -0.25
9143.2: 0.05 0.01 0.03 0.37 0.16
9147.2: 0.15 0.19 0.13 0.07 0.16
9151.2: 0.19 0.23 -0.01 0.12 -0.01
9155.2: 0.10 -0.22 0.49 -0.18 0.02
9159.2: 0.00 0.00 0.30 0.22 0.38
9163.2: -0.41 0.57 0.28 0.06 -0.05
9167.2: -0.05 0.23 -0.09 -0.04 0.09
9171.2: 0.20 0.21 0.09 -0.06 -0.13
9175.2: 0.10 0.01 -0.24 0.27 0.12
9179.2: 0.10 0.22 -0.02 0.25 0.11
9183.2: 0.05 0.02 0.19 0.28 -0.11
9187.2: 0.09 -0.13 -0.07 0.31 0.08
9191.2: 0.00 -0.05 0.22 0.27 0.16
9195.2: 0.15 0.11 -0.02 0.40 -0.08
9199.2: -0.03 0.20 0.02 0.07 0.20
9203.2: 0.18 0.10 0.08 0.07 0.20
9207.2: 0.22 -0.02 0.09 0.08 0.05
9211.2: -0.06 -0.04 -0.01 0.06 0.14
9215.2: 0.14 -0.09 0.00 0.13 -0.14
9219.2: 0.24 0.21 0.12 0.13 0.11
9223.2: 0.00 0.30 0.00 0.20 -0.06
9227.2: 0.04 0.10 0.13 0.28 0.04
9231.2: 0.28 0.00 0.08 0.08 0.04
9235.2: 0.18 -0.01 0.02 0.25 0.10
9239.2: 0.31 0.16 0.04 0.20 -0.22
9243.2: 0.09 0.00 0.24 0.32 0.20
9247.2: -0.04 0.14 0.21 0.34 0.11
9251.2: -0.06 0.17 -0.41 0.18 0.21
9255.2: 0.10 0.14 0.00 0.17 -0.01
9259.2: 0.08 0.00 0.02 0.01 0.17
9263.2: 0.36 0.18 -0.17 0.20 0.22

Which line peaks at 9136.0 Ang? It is Hbeta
